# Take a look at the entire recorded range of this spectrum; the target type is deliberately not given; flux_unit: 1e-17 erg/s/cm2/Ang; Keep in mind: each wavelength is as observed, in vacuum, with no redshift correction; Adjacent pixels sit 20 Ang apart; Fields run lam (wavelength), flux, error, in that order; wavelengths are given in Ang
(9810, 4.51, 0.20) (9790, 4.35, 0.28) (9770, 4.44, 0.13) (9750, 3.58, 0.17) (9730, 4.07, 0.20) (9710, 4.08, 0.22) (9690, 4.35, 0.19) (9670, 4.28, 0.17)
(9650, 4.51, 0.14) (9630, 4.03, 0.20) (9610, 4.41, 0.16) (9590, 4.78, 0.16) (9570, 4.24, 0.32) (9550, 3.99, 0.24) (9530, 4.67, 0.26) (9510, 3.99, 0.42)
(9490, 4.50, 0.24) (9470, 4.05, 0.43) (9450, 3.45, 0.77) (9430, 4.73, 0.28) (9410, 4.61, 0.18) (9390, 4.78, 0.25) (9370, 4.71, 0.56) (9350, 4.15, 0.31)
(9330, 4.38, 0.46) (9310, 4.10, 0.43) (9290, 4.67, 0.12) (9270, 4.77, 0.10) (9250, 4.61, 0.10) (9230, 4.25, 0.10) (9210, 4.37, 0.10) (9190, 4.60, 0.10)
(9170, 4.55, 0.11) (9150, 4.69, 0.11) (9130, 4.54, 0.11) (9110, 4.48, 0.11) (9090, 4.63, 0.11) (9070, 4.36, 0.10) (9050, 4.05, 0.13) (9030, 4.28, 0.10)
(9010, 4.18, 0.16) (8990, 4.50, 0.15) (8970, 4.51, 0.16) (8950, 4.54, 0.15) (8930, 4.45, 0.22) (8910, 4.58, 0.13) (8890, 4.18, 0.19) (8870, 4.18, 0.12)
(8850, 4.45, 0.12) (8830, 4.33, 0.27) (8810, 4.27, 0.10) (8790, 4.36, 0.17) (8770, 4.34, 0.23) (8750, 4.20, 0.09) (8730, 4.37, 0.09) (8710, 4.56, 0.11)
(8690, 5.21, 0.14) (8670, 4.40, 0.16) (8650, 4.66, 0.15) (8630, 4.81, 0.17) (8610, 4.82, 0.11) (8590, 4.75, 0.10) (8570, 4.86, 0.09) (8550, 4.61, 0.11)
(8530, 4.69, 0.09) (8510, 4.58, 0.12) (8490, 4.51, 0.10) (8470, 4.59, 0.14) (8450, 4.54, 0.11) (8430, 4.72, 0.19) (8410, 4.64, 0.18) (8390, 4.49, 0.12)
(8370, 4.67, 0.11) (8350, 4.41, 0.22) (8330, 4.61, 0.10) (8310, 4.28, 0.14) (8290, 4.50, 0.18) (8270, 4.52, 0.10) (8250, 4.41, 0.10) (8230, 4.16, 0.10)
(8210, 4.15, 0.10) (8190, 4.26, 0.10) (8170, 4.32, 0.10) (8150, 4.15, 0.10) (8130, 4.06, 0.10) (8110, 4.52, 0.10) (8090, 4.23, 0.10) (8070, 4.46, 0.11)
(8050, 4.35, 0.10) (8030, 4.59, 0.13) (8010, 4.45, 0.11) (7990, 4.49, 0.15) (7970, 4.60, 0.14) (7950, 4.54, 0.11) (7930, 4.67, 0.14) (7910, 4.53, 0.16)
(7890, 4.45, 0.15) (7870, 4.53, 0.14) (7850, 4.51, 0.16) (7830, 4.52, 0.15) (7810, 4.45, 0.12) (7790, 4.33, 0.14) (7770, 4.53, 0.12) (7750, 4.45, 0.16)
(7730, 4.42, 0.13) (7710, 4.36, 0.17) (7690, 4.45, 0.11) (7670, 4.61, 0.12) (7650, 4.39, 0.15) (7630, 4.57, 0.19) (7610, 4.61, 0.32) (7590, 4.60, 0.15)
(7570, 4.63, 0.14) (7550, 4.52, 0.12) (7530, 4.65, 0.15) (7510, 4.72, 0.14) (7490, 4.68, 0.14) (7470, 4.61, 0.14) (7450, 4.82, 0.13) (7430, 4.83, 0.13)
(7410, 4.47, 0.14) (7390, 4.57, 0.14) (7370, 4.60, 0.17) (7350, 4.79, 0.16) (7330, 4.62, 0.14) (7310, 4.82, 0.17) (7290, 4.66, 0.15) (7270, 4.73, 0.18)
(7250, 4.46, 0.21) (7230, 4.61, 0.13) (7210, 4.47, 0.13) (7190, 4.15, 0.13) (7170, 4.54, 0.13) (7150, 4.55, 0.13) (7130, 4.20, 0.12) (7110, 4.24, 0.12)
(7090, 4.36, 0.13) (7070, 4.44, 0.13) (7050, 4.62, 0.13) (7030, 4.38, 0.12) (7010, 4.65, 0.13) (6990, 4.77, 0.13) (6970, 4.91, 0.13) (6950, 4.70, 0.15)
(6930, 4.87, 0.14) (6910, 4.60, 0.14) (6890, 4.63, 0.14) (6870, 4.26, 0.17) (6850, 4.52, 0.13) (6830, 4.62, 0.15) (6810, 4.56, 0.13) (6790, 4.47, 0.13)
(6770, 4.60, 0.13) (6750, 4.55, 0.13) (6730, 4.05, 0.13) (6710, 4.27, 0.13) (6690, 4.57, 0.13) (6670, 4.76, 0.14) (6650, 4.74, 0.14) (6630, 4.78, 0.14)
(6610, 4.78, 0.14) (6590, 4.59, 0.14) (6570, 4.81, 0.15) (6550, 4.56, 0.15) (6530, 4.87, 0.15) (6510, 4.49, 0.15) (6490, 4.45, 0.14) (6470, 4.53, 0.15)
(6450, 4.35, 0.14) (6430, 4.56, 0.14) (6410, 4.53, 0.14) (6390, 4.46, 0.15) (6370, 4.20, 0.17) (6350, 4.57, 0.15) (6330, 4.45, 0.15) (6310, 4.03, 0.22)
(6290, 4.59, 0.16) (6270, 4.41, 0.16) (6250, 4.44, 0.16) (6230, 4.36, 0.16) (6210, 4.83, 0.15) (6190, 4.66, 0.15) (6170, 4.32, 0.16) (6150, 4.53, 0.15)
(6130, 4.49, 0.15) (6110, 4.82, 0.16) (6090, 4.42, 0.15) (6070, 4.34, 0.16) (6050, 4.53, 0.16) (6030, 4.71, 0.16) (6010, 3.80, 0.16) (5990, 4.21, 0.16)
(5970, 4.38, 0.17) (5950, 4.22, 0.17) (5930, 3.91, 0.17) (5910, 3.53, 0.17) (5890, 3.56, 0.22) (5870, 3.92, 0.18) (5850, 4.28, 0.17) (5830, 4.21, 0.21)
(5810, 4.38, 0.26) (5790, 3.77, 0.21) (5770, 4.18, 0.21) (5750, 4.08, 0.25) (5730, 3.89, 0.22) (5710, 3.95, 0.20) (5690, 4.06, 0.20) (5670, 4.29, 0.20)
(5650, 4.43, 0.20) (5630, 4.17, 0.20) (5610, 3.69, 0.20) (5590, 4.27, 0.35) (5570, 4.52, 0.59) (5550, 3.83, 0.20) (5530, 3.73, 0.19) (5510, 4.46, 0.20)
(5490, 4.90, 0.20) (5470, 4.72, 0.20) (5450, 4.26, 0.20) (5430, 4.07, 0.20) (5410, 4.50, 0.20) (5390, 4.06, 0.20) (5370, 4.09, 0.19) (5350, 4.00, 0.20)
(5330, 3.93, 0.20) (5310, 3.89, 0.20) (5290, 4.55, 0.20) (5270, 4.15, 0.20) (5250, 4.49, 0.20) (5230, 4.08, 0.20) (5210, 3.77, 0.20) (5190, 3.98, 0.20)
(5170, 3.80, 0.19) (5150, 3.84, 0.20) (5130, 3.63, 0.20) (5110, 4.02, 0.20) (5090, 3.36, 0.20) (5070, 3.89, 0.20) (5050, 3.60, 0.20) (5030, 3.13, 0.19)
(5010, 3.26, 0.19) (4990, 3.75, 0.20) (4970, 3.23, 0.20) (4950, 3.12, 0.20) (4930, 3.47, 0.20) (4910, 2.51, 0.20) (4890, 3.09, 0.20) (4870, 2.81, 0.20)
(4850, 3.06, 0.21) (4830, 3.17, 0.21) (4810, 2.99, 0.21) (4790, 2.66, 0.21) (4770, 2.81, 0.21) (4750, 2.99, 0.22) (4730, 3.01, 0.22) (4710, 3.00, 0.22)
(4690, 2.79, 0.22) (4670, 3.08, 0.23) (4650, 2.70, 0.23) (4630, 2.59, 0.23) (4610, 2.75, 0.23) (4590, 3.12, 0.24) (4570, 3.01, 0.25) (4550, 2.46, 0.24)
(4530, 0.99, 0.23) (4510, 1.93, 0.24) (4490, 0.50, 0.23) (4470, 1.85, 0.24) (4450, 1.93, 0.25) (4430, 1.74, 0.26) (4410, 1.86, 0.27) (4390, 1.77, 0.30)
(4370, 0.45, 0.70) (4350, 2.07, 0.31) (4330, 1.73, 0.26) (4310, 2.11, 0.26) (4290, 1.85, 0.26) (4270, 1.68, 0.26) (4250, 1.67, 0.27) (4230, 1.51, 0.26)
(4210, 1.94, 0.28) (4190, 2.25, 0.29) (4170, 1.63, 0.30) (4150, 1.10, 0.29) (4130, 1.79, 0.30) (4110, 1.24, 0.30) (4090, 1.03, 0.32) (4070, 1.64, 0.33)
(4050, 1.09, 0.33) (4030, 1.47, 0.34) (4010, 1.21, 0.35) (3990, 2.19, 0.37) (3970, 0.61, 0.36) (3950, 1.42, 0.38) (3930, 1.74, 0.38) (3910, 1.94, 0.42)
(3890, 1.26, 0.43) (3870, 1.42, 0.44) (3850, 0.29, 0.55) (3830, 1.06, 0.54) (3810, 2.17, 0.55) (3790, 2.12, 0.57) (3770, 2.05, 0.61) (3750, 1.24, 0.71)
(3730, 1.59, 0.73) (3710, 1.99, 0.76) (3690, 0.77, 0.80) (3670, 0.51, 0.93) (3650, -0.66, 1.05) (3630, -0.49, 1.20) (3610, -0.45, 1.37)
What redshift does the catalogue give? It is 0.14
